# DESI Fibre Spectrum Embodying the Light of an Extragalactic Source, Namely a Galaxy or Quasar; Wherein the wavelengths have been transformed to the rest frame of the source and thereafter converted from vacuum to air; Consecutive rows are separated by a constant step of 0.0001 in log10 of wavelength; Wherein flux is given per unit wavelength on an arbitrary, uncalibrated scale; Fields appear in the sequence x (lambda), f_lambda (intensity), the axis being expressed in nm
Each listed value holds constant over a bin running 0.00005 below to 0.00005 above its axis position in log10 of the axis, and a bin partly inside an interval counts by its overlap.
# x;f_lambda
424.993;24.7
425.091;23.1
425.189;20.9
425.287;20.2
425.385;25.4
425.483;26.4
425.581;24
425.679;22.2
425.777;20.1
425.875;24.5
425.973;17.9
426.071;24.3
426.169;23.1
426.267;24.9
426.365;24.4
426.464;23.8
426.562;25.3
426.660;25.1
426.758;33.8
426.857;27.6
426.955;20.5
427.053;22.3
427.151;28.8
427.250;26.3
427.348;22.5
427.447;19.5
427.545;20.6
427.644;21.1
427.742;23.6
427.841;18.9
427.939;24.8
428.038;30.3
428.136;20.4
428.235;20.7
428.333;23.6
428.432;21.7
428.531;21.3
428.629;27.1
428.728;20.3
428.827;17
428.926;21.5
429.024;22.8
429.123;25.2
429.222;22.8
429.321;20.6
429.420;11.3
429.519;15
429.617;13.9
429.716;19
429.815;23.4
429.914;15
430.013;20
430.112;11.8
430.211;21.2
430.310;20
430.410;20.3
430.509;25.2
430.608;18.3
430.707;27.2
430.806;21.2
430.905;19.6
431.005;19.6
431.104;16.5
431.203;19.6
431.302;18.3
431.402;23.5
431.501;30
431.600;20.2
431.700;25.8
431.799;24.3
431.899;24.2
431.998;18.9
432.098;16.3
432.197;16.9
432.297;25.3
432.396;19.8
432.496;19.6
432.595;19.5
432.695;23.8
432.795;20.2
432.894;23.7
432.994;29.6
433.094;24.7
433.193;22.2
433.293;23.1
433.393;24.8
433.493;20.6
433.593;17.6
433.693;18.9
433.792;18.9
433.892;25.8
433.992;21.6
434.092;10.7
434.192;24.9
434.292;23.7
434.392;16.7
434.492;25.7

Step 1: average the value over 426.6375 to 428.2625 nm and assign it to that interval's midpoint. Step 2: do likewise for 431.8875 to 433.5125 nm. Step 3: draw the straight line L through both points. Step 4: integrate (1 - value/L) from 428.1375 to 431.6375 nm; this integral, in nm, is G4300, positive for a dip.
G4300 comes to 0.39 nm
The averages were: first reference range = 23.9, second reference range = 21.9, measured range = 20.4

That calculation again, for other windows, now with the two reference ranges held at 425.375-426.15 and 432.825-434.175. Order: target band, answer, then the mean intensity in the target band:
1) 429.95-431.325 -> 0.144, 19.9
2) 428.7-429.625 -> 0.133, 19.2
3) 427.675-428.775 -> -0.017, 23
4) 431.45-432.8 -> 0.010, 21.8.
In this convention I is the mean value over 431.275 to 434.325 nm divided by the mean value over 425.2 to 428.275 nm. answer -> 0.93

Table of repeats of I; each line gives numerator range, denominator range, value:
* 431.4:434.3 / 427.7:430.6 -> 1.06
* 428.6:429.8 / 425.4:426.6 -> 0.84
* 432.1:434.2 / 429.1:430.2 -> 1.19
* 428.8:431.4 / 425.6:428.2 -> 0.83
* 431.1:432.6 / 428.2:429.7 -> 1.05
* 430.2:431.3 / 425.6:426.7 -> 0.89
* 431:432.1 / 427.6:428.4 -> 0.95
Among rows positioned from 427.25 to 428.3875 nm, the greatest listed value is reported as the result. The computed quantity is 30.3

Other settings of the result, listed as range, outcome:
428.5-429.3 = 27.1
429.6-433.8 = 30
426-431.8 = 33.8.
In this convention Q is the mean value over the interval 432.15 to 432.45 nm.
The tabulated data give 20.7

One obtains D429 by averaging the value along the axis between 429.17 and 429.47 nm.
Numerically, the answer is 18.2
